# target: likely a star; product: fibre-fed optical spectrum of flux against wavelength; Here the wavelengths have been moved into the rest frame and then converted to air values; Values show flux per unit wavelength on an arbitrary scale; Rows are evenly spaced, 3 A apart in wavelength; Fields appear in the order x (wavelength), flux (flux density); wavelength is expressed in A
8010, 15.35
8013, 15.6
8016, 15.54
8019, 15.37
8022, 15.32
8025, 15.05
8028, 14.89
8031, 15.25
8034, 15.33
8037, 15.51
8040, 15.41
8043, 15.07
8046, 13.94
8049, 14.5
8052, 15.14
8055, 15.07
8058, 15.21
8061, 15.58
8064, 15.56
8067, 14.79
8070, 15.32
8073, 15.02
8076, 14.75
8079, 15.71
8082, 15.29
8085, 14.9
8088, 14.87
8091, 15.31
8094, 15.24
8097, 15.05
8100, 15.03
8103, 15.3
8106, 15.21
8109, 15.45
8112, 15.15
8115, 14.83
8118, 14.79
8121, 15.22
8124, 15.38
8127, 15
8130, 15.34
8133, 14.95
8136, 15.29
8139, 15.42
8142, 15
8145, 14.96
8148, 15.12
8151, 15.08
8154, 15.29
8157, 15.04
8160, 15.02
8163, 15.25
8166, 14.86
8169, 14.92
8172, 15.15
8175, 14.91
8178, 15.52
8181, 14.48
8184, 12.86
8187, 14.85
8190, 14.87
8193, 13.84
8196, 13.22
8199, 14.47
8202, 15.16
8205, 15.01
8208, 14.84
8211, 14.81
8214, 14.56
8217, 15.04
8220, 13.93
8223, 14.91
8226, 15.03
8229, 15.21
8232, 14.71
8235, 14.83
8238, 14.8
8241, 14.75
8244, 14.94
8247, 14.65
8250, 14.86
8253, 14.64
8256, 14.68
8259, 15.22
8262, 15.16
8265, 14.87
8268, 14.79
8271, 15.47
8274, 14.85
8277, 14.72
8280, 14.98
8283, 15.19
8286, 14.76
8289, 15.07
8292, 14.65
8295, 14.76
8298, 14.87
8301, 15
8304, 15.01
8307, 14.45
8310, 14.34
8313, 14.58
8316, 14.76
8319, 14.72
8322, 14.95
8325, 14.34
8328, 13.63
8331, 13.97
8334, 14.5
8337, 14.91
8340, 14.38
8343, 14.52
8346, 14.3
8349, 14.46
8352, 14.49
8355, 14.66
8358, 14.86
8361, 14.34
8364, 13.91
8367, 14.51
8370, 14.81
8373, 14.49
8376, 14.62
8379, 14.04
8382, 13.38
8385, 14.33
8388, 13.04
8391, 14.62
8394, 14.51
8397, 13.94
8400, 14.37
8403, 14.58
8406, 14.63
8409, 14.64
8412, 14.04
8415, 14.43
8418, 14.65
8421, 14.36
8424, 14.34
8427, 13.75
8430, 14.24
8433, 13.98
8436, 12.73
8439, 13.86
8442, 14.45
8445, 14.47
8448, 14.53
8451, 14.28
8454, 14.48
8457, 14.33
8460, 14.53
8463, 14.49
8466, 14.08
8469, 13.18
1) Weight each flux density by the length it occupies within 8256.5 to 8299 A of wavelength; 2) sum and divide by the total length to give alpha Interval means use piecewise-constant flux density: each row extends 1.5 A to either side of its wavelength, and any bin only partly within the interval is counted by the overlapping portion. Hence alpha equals 14.9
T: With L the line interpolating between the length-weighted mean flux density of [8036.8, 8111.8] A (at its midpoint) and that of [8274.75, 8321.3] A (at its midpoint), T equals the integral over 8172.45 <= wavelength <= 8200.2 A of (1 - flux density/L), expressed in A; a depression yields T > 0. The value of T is 1.1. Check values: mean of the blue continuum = 15.1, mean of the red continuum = 14.8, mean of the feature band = 14.4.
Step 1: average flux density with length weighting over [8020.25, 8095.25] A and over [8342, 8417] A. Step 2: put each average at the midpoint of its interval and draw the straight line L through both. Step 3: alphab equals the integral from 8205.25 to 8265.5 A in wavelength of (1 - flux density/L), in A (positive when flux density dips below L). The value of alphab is -0.6 A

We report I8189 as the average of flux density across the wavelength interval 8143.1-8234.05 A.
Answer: 14.8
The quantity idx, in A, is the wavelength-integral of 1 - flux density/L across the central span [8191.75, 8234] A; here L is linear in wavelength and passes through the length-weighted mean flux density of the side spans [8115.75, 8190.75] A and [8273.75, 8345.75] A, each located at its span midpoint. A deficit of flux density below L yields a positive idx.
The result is 0.6 A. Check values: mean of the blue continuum 15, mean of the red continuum 14.7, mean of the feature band 14.6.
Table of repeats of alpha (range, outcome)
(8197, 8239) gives 14.8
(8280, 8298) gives 14.9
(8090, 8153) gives 15.1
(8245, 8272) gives 14.9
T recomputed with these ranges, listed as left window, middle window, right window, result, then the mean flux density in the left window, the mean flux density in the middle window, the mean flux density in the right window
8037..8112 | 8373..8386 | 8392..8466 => 0.2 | 15.1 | 14.1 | 14.3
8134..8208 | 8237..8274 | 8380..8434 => -0.8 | 14.8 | 14.9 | 14.2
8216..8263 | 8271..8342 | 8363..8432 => -0.4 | 14.8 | 14.7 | 14.3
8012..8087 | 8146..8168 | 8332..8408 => -0.3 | 15.2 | 15.1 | 14.4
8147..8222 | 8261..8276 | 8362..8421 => -0.5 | 14.7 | 15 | 14.3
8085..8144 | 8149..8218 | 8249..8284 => 1.4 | 15.1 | 14.7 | 15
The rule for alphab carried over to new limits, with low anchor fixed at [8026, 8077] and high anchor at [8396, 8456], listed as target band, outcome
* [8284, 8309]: -0.49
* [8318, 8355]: 0.01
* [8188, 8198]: 0.49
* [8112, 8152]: -0.56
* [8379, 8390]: 0.49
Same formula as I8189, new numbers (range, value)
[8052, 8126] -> 15.2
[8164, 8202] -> 14.5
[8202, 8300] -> 14.9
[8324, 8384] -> 14.4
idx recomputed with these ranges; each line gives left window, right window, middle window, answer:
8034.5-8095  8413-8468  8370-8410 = 0.2 A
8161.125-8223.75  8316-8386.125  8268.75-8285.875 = -0.6 A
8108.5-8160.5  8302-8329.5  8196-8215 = 0.3 A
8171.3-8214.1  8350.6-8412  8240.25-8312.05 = -2.0 A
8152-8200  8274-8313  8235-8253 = 0.0 A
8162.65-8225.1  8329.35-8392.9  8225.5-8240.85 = -0.3 A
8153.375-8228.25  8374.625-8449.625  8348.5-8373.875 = -0.4 A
